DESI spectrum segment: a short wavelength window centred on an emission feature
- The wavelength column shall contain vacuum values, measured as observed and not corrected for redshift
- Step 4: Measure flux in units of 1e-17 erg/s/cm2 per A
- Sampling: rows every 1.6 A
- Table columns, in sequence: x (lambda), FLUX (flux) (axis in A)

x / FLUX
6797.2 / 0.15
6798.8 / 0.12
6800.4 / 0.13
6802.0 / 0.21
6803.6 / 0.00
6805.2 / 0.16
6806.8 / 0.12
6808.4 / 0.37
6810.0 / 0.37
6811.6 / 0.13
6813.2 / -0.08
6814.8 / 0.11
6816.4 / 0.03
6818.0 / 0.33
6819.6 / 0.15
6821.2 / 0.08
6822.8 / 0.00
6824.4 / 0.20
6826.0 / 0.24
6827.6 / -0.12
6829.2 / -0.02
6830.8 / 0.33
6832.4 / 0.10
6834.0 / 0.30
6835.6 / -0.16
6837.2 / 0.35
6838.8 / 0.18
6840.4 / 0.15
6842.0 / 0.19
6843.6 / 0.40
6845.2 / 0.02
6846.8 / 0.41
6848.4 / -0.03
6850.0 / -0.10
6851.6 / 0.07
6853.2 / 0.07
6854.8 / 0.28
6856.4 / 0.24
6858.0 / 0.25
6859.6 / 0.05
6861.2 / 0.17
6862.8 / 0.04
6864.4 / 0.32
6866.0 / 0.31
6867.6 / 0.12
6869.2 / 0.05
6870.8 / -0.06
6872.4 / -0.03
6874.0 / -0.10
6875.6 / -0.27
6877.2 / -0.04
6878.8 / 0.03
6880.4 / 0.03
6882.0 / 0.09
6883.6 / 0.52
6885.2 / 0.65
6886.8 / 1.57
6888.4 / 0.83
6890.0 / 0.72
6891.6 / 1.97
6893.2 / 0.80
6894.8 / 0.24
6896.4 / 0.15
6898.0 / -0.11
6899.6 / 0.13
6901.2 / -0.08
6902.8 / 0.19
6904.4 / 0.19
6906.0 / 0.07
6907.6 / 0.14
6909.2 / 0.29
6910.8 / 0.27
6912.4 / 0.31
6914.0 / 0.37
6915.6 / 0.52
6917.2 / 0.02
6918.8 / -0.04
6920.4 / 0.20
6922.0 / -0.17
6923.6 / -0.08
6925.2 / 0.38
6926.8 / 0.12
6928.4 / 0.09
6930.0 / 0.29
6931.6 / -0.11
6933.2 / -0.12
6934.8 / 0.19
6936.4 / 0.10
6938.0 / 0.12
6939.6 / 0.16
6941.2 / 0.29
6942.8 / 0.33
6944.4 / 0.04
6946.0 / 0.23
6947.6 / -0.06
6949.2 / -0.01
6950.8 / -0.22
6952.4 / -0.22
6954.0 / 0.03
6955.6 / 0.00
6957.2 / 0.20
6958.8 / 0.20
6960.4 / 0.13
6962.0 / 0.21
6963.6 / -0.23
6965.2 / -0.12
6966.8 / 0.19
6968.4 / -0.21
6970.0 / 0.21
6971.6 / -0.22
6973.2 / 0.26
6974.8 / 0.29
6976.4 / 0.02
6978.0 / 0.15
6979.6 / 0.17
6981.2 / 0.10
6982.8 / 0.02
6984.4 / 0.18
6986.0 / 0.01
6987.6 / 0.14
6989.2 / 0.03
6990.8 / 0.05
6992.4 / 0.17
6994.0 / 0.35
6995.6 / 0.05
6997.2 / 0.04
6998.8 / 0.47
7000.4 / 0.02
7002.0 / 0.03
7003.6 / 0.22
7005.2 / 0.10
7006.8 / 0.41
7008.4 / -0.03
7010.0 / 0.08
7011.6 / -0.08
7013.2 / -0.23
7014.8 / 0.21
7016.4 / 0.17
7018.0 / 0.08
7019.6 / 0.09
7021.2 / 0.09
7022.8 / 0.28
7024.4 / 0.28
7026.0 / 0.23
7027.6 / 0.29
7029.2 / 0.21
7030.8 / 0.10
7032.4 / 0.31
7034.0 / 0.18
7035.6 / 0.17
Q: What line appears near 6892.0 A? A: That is [O II]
